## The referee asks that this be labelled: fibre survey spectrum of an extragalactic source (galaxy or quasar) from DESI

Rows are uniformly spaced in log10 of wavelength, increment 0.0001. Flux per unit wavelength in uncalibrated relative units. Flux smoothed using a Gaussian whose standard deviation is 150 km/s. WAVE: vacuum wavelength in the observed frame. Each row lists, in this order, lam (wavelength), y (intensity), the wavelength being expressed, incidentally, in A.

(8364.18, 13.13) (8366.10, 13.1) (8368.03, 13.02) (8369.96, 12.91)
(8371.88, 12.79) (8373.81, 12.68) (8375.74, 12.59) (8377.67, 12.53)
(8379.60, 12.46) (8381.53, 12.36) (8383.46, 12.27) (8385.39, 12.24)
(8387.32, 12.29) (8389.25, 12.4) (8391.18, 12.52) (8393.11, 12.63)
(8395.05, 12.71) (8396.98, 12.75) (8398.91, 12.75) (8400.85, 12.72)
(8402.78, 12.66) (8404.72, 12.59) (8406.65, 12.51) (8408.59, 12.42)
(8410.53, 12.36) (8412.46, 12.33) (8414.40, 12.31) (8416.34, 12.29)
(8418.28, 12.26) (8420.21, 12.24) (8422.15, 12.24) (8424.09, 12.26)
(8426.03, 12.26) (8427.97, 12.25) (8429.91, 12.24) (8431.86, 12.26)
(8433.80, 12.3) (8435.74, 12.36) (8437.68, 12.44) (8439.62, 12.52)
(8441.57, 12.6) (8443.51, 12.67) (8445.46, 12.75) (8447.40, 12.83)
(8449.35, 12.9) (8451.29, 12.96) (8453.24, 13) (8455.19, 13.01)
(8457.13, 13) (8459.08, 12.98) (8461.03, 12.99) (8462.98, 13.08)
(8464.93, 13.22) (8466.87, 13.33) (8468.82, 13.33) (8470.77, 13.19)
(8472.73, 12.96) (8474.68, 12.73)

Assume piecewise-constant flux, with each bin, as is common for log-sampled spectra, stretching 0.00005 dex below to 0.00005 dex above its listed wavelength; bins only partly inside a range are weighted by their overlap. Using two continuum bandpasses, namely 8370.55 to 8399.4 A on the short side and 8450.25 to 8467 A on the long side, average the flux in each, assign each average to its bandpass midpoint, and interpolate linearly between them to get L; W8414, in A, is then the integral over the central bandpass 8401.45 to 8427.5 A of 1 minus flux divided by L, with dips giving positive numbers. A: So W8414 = 0.8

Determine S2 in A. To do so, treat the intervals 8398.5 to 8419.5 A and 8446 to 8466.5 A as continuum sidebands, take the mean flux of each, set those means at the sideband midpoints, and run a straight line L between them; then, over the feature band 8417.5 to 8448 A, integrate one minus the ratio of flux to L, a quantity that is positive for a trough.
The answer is 0.8 A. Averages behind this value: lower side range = 12.5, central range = 12.4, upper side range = 13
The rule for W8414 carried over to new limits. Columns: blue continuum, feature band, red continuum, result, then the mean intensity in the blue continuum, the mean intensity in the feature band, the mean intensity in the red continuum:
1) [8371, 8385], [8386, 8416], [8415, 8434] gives -0.33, 12.5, 12.5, 12.3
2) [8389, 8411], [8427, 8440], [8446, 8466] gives 0.51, 12.6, 12.3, 13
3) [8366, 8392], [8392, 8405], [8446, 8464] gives -0.02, 12.6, 12.7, 13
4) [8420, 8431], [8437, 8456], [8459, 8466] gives -0.07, 12.2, 12.8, 13.1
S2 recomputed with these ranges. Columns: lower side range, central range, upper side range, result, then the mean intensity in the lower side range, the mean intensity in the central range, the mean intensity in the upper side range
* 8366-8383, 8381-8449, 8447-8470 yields 2.2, 12.7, 12.5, 13.1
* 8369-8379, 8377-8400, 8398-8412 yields 0.3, 12.7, 12.5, 12.6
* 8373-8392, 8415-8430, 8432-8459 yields 0.4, 12.4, 12.3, 12.7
